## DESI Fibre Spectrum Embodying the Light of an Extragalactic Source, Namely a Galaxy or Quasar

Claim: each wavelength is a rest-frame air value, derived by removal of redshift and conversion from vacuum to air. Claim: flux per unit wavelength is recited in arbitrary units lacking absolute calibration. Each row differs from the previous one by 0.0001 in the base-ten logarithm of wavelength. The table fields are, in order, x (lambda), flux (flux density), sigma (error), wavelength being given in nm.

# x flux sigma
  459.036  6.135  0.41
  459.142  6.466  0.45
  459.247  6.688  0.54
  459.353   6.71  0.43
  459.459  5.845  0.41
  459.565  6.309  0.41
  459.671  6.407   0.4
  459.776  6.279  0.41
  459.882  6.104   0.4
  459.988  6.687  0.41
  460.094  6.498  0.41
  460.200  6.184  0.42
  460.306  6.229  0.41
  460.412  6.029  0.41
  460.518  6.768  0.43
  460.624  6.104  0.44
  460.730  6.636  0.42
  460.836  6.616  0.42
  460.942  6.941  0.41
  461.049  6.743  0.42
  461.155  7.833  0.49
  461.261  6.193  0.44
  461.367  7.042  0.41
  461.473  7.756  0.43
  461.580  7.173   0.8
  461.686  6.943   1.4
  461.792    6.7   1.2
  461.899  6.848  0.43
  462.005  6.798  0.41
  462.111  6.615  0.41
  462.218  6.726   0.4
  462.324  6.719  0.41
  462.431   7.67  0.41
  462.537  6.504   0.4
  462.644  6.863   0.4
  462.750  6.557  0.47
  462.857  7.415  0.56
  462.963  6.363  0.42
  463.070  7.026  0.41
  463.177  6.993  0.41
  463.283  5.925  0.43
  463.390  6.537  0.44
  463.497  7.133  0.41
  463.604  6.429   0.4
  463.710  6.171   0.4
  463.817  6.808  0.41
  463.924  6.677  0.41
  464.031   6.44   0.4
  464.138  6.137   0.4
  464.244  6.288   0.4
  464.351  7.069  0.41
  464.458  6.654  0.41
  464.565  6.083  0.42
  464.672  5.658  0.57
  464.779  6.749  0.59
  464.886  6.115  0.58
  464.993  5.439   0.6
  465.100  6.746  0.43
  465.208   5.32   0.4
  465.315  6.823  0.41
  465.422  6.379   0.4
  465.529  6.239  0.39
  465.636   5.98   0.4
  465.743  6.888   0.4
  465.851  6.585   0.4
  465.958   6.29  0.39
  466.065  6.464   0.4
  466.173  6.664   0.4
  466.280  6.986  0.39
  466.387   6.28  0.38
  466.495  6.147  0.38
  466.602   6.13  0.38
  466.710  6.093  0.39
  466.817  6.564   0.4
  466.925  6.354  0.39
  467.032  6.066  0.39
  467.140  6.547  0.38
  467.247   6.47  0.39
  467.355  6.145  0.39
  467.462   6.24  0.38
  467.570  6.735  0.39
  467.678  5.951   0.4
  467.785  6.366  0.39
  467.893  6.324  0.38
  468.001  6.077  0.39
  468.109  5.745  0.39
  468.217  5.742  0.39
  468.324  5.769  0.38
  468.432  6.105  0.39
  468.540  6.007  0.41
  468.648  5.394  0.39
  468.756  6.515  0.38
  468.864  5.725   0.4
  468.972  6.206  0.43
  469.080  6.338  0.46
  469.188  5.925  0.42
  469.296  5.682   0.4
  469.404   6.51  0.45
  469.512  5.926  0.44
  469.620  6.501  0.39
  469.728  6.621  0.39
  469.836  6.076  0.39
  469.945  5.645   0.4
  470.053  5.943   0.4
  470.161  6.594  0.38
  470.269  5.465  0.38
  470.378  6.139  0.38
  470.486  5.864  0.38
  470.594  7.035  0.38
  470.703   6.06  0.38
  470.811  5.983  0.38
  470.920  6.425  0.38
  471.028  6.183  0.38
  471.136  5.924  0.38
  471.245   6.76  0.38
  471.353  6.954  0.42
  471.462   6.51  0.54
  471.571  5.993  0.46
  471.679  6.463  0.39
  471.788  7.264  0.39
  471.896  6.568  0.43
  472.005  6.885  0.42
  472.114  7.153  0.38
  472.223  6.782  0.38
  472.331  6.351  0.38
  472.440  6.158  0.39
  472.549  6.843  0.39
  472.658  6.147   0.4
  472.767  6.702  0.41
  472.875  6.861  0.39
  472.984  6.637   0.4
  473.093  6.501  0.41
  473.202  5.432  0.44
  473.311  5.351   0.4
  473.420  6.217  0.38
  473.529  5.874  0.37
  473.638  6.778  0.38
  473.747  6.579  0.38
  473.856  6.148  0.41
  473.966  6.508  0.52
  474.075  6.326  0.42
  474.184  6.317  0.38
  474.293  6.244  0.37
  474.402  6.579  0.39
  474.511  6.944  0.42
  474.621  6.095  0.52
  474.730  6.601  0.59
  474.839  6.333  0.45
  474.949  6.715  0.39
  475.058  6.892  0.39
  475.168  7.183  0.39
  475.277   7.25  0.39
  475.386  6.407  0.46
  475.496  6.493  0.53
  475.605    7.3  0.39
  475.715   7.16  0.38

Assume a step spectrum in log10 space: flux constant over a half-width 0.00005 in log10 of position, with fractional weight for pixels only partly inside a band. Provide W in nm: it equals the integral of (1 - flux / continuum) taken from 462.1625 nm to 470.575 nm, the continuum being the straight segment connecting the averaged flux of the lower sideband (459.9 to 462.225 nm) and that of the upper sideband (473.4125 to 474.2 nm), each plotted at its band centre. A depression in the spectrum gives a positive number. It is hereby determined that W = 0.307 nm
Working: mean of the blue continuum 6.72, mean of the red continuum 6.35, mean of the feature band 6.33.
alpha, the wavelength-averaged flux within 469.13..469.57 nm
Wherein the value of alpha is 6.02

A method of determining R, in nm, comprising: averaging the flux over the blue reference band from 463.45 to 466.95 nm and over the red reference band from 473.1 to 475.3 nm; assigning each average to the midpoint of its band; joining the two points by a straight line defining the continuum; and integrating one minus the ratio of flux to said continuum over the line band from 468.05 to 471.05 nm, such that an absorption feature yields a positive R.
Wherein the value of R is 0.15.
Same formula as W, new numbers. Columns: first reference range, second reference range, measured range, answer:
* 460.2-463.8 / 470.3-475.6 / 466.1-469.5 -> 0.215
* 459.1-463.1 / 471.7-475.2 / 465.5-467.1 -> 0.053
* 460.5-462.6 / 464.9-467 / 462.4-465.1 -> 0.024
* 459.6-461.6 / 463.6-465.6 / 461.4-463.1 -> -0.108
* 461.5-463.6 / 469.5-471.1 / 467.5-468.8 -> 0.059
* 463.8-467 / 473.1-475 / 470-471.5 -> 0.012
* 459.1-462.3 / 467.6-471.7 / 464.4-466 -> 0.030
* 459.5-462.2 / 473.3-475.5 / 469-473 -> 0.097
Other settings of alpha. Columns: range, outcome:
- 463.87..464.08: 6.55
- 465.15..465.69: 6.15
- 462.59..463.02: 6.8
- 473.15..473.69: 5.93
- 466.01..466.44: 6.6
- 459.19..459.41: 6.69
